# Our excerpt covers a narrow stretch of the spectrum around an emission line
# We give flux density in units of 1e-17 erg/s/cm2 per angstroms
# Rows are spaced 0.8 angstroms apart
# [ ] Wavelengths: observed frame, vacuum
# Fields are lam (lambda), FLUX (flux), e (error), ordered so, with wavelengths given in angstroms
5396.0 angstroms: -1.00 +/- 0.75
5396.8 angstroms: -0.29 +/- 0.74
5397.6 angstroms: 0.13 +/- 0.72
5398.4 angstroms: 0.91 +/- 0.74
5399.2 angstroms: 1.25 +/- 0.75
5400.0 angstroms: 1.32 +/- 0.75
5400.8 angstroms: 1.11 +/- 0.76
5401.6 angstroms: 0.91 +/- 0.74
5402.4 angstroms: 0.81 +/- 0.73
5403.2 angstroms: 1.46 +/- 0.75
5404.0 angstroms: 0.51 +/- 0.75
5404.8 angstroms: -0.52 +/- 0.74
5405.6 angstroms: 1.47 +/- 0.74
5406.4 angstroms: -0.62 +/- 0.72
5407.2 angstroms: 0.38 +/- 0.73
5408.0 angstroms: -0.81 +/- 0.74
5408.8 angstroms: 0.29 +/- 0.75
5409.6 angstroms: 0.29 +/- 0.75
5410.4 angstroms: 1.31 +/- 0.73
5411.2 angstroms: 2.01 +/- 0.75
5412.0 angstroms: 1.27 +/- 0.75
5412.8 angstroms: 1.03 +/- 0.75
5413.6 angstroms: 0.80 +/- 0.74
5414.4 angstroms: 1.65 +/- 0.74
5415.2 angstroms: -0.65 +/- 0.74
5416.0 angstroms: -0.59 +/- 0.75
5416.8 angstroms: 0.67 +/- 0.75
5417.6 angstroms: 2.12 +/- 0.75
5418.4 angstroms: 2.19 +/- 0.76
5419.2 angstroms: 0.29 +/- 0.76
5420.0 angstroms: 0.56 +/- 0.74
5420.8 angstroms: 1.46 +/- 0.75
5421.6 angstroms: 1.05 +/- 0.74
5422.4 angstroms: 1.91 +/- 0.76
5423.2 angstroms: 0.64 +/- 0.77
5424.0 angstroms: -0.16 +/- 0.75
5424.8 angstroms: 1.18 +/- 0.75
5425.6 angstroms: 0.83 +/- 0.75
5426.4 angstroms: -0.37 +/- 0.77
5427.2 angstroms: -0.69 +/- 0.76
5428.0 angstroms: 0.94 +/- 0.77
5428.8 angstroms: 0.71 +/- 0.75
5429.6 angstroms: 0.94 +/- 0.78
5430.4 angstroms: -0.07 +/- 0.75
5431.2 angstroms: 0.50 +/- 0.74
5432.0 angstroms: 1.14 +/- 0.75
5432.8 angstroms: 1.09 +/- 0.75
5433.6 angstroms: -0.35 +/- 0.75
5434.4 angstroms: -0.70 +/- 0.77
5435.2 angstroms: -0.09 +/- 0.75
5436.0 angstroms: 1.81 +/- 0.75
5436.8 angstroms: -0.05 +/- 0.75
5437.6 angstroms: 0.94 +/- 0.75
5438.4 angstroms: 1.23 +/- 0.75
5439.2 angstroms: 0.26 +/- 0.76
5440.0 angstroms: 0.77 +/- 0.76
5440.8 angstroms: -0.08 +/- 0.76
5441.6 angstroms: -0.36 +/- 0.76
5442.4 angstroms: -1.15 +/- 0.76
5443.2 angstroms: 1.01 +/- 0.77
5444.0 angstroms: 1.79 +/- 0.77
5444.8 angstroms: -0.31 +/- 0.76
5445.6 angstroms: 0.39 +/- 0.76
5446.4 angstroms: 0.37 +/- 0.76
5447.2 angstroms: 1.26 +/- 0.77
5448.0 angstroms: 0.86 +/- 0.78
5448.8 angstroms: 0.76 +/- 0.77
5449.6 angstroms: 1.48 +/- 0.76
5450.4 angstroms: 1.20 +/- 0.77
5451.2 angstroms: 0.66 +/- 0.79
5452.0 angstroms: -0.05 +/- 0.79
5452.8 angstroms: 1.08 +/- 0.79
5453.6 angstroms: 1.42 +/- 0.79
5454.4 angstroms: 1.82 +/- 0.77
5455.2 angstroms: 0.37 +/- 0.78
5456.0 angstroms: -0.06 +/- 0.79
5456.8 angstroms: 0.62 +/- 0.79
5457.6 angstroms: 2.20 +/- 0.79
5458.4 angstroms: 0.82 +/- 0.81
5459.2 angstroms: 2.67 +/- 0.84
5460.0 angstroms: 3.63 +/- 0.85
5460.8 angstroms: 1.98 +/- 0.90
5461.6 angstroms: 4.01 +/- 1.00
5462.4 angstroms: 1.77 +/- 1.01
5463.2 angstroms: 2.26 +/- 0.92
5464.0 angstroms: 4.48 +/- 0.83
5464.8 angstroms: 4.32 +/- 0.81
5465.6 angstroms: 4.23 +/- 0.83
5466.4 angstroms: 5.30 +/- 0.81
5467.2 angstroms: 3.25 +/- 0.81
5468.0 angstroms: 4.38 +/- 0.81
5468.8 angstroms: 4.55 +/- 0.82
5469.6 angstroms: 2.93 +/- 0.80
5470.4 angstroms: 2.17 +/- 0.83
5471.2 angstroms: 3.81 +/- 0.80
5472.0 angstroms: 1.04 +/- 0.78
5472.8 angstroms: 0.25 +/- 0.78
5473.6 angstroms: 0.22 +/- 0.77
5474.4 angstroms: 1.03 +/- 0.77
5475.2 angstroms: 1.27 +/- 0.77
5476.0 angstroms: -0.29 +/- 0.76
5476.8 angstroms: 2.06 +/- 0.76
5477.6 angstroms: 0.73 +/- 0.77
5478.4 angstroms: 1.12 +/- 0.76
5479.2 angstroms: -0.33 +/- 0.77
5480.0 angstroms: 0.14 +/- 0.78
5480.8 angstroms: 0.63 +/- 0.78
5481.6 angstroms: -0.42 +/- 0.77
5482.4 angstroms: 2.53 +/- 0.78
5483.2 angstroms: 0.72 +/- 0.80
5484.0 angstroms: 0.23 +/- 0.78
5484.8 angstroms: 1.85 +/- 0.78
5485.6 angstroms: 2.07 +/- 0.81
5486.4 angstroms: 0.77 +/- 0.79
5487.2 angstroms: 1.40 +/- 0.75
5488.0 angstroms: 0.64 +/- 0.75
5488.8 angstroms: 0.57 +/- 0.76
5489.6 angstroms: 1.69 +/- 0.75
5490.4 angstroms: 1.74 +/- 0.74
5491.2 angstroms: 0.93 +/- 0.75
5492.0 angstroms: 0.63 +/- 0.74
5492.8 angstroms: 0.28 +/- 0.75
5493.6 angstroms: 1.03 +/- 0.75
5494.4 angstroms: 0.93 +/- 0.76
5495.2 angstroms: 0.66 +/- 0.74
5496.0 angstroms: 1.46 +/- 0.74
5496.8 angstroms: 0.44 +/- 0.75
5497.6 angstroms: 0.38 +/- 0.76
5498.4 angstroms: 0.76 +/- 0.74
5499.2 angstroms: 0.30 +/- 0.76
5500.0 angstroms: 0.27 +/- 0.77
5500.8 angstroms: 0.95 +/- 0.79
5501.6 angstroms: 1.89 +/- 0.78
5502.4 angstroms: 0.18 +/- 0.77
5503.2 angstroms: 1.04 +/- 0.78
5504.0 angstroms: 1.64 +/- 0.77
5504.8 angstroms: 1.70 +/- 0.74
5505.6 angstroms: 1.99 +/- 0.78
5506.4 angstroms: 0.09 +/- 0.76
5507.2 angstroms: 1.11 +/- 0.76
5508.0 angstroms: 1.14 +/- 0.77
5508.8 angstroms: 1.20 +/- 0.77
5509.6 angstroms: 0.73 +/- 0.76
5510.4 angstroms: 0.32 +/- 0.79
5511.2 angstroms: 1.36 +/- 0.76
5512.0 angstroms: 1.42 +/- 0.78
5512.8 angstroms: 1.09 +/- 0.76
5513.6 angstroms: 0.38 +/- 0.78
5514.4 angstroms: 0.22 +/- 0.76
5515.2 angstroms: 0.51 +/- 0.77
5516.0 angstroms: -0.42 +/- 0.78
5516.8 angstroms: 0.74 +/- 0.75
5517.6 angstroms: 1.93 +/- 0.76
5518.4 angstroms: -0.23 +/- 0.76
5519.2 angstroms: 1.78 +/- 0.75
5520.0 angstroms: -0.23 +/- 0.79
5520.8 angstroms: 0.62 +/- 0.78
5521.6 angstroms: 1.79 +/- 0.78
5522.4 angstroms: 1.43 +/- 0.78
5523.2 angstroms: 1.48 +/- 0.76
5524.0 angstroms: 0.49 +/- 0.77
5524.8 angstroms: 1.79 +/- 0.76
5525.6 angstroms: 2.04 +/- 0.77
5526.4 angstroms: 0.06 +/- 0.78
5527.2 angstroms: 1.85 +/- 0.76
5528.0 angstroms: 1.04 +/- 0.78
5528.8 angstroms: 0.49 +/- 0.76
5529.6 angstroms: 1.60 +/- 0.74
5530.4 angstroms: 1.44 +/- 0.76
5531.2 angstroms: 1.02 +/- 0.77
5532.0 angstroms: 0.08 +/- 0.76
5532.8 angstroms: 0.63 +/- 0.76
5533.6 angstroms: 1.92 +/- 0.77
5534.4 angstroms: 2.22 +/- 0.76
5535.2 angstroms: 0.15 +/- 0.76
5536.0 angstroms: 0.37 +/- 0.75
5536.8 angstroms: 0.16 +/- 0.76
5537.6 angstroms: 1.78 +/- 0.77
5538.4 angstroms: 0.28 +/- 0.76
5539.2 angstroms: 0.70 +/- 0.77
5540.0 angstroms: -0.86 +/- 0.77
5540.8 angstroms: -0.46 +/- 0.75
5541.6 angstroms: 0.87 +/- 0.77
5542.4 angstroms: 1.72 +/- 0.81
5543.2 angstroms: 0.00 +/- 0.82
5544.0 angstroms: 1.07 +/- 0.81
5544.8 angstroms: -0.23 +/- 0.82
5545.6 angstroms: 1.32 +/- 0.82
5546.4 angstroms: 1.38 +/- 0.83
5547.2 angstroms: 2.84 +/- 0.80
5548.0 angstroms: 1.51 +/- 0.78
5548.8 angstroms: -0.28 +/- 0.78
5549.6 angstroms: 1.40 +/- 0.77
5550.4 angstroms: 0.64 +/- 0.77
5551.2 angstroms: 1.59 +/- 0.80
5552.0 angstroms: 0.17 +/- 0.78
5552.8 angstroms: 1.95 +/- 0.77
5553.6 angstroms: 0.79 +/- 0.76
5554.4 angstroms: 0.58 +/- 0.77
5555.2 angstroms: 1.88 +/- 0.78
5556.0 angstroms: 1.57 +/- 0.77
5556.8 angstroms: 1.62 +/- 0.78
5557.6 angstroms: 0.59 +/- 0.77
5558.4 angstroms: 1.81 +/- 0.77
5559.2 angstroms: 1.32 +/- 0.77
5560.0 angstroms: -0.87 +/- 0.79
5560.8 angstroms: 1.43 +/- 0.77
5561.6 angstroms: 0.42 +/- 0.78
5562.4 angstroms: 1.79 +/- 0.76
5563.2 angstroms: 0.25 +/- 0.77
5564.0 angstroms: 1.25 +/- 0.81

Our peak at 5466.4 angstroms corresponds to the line [O II] 3727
